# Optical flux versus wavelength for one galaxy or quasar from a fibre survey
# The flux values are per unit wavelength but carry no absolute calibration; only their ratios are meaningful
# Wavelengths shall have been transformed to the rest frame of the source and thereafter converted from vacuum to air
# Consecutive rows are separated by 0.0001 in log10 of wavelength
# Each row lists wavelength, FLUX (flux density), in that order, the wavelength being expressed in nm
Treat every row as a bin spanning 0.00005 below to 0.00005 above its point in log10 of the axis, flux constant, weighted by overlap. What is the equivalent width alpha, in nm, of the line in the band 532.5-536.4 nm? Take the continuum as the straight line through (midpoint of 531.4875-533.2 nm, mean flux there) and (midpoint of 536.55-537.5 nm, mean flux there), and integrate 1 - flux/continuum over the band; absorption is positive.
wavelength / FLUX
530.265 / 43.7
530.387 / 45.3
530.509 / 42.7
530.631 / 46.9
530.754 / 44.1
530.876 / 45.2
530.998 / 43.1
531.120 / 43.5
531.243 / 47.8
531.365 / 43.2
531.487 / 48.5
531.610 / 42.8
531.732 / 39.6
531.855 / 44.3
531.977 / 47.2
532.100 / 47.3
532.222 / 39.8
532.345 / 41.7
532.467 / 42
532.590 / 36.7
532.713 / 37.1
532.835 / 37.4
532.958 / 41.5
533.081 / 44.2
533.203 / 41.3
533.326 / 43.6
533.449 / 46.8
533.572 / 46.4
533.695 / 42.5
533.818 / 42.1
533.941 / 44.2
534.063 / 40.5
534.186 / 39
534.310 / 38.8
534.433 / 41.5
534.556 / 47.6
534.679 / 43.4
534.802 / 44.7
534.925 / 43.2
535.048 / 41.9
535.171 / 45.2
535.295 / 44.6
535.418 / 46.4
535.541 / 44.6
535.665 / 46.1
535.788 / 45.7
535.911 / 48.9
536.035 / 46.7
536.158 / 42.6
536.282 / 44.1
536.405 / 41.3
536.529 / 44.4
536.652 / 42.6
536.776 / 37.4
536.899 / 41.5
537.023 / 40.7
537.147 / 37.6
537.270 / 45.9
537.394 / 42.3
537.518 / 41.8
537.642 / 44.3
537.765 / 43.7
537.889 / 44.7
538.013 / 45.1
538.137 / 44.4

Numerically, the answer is -0.144 nm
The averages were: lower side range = 41.9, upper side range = 41.3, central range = 43.2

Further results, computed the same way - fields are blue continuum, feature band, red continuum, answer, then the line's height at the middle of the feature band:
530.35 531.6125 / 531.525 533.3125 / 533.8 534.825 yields 0.08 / 43.8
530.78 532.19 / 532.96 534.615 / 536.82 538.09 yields 0.04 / 43.9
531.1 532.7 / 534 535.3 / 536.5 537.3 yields -0.02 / 42.1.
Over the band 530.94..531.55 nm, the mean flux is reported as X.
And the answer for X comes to 45.2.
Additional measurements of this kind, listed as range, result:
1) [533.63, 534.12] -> 42.4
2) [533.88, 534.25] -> 41.2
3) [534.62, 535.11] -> 43.4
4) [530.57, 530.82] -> 45.4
